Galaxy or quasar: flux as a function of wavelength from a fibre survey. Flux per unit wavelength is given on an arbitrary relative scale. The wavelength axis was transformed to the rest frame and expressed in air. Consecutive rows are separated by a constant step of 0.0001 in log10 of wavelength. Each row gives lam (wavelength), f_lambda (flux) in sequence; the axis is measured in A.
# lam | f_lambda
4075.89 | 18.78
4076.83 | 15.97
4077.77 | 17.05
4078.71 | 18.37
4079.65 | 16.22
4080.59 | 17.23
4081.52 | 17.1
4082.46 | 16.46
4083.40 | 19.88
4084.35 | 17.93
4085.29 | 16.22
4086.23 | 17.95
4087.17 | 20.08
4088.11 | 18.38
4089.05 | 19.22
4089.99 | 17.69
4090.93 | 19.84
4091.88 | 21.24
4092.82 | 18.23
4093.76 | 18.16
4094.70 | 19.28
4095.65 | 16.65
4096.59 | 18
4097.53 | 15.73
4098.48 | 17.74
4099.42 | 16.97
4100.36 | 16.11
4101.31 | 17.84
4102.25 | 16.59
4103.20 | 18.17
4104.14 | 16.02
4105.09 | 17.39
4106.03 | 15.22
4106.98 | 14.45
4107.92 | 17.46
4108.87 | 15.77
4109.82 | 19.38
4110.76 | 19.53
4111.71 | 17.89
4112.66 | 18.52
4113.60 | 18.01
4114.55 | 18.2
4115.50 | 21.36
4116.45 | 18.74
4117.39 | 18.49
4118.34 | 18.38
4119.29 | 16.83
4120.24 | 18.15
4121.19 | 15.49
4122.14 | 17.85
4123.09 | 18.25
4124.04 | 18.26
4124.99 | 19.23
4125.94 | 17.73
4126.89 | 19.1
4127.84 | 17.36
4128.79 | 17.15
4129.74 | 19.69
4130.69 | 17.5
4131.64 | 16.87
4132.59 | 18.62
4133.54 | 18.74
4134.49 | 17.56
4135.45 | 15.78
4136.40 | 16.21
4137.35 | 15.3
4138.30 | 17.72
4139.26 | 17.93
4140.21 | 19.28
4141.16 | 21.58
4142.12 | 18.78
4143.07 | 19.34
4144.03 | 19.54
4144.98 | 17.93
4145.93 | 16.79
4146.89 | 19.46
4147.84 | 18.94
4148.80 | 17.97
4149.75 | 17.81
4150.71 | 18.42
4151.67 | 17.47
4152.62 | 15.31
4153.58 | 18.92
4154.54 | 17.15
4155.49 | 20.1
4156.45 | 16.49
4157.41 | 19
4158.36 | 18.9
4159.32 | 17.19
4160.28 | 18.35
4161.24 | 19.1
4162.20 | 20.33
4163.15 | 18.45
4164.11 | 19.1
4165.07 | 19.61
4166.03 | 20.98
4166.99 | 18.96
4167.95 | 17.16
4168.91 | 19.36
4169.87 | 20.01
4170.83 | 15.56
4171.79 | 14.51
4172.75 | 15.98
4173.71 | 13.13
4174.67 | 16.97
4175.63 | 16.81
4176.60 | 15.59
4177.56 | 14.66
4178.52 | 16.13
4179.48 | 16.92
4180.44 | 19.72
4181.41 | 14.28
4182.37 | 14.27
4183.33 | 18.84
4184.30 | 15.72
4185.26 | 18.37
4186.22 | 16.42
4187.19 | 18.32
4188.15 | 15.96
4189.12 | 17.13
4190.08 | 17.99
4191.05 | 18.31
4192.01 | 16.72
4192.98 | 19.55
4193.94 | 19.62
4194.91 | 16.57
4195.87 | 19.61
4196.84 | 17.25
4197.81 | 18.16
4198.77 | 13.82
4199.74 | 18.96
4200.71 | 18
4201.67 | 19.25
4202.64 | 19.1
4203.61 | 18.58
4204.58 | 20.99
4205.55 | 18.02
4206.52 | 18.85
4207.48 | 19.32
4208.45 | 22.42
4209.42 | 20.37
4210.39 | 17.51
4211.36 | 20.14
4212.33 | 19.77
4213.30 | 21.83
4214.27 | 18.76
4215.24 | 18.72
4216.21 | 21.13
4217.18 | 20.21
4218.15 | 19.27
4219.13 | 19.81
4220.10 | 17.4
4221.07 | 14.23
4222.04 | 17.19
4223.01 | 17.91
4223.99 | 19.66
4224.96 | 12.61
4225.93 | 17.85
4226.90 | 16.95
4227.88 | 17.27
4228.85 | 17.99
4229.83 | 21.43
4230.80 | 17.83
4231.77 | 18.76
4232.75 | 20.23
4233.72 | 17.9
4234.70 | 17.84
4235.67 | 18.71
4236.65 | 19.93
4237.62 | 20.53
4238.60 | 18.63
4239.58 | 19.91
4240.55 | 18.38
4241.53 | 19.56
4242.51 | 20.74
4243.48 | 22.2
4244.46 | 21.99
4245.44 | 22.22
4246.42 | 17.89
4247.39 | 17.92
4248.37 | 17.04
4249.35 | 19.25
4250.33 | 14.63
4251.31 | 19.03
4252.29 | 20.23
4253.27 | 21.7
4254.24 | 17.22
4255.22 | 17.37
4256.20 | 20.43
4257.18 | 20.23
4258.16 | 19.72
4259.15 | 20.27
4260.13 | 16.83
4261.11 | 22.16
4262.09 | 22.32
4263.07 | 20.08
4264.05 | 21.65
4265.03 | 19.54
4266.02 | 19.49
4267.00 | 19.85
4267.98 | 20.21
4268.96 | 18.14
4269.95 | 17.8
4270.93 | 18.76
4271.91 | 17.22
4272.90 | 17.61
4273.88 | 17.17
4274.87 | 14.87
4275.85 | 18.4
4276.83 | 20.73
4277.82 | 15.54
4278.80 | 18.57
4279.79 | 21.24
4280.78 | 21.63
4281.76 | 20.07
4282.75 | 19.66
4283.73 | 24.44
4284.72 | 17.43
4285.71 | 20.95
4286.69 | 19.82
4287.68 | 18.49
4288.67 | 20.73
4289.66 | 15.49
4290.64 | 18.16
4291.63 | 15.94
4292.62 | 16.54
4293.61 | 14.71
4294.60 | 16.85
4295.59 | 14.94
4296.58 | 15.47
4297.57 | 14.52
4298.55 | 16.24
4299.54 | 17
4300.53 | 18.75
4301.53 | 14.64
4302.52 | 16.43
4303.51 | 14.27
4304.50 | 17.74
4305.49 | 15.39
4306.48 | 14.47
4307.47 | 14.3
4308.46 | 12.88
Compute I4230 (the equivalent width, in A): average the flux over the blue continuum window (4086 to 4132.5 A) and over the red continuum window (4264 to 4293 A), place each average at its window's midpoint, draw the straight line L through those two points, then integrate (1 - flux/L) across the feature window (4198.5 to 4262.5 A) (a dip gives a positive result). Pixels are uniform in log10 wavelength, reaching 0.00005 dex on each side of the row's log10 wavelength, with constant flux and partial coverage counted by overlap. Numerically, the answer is -1.5 A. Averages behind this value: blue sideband 17.9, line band 19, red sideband 18.8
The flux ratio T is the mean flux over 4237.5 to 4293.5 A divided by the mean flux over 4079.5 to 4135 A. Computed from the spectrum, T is 1.1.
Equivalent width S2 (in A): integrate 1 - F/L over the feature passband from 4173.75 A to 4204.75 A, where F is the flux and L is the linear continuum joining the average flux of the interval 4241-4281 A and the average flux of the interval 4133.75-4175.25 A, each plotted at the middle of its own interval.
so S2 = 1.78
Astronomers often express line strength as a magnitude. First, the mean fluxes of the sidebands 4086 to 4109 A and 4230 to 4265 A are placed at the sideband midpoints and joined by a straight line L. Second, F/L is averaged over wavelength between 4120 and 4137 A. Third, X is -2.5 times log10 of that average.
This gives 0.02 mag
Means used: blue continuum 17.6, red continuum 19.5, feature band 17.7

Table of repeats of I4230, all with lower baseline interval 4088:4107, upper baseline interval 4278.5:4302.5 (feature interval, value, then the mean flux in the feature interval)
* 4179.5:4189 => 0.47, 16.9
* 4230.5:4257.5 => -2.03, 19.2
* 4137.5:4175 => -0.94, 18.2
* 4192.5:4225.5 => -1.56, 18.7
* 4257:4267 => -1.28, 20.2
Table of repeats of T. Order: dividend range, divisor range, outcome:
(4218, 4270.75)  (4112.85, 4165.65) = 1.04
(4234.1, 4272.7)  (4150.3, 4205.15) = 1.10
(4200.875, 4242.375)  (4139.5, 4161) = 1.03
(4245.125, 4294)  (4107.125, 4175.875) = 1.05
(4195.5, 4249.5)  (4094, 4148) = 1.06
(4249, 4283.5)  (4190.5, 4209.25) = 1.03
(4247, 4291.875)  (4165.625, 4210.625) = 1.08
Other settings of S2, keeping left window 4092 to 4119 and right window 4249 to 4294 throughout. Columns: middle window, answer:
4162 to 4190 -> 1.60 A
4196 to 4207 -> 0.07 A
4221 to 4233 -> 0.56 A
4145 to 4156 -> 0.01 A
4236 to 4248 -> -0.77 A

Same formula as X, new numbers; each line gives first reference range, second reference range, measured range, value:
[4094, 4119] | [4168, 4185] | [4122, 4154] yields -0.062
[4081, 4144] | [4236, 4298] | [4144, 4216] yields 0.019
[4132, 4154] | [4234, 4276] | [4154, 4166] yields -0.030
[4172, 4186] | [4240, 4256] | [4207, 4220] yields -0.124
